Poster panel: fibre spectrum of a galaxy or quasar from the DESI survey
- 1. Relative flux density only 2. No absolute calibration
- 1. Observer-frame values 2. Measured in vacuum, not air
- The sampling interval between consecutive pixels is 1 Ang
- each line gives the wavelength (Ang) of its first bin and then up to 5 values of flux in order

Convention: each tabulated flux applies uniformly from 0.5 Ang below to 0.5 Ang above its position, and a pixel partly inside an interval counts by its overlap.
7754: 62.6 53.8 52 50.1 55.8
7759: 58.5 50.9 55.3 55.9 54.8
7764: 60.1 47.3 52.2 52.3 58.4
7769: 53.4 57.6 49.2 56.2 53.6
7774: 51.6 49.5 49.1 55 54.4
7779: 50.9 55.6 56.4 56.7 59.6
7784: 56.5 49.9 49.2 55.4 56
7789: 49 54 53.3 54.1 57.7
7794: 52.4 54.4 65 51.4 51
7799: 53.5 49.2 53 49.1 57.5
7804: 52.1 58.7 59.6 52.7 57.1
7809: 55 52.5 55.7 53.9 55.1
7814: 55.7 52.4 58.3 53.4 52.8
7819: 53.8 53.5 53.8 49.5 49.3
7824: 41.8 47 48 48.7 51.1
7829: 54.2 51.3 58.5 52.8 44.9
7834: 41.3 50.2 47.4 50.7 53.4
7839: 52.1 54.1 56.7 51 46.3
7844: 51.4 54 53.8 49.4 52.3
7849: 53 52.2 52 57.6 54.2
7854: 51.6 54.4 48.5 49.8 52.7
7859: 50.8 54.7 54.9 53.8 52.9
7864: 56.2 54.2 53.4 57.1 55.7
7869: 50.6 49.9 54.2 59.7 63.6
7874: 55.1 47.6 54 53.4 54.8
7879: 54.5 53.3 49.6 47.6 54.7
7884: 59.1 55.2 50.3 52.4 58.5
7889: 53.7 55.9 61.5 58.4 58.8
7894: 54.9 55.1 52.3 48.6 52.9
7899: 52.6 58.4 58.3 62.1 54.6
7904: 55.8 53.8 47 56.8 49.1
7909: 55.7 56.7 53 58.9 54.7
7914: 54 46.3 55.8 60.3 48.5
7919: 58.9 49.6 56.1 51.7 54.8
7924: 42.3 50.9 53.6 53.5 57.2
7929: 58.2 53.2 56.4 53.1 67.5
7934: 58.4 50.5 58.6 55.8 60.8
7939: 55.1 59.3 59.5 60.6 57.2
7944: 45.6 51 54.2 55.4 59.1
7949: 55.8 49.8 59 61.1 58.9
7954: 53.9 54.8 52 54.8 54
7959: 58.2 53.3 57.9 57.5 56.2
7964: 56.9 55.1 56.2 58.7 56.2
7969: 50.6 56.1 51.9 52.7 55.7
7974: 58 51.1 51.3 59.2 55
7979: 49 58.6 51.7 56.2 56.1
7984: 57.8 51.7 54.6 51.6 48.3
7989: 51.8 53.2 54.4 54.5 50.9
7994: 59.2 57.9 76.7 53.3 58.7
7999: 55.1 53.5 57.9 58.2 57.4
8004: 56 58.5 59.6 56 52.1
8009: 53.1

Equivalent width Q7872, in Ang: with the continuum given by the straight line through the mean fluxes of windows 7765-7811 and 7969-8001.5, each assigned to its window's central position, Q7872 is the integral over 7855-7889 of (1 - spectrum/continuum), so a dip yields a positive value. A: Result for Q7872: 0.4 Ang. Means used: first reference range 54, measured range 53.7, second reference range 55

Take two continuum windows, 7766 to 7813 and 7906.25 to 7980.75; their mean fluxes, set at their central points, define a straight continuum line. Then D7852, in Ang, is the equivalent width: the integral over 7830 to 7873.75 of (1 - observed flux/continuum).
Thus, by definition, 1.4 Ang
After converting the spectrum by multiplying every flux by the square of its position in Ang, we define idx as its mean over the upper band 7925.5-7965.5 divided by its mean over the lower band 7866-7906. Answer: 1.04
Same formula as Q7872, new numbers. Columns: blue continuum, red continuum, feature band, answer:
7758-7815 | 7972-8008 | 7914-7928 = 0.6 Ang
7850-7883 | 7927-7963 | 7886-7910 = -0.2 Ang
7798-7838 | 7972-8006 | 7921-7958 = -0.5 Ang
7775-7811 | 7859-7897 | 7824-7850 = 1.7 Ang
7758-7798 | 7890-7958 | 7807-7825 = 0.5 Ang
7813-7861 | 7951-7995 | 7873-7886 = -0.2 Ang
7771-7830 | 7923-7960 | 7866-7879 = 0.0 Ang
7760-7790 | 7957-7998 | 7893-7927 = 0.6 Ang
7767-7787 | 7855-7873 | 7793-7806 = -0.1 Ang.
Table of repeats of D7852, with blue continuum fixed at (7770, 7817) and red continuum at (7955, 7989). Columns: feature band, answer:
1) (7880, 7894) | -0.15 Ang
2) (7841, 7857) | 0.62 Ang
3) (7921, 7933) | 0.13 Ang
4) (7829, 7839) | 0.71 Ang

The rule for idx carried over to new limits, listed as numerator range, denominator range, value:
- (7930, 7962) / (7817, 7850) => 1.13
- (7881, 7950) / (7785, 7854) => 1.07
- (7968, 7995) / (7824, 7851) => 1.10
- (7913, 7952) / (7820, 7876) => 1.08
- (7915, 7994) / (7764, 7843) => 1.08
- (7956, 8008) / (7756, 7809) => 1.08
